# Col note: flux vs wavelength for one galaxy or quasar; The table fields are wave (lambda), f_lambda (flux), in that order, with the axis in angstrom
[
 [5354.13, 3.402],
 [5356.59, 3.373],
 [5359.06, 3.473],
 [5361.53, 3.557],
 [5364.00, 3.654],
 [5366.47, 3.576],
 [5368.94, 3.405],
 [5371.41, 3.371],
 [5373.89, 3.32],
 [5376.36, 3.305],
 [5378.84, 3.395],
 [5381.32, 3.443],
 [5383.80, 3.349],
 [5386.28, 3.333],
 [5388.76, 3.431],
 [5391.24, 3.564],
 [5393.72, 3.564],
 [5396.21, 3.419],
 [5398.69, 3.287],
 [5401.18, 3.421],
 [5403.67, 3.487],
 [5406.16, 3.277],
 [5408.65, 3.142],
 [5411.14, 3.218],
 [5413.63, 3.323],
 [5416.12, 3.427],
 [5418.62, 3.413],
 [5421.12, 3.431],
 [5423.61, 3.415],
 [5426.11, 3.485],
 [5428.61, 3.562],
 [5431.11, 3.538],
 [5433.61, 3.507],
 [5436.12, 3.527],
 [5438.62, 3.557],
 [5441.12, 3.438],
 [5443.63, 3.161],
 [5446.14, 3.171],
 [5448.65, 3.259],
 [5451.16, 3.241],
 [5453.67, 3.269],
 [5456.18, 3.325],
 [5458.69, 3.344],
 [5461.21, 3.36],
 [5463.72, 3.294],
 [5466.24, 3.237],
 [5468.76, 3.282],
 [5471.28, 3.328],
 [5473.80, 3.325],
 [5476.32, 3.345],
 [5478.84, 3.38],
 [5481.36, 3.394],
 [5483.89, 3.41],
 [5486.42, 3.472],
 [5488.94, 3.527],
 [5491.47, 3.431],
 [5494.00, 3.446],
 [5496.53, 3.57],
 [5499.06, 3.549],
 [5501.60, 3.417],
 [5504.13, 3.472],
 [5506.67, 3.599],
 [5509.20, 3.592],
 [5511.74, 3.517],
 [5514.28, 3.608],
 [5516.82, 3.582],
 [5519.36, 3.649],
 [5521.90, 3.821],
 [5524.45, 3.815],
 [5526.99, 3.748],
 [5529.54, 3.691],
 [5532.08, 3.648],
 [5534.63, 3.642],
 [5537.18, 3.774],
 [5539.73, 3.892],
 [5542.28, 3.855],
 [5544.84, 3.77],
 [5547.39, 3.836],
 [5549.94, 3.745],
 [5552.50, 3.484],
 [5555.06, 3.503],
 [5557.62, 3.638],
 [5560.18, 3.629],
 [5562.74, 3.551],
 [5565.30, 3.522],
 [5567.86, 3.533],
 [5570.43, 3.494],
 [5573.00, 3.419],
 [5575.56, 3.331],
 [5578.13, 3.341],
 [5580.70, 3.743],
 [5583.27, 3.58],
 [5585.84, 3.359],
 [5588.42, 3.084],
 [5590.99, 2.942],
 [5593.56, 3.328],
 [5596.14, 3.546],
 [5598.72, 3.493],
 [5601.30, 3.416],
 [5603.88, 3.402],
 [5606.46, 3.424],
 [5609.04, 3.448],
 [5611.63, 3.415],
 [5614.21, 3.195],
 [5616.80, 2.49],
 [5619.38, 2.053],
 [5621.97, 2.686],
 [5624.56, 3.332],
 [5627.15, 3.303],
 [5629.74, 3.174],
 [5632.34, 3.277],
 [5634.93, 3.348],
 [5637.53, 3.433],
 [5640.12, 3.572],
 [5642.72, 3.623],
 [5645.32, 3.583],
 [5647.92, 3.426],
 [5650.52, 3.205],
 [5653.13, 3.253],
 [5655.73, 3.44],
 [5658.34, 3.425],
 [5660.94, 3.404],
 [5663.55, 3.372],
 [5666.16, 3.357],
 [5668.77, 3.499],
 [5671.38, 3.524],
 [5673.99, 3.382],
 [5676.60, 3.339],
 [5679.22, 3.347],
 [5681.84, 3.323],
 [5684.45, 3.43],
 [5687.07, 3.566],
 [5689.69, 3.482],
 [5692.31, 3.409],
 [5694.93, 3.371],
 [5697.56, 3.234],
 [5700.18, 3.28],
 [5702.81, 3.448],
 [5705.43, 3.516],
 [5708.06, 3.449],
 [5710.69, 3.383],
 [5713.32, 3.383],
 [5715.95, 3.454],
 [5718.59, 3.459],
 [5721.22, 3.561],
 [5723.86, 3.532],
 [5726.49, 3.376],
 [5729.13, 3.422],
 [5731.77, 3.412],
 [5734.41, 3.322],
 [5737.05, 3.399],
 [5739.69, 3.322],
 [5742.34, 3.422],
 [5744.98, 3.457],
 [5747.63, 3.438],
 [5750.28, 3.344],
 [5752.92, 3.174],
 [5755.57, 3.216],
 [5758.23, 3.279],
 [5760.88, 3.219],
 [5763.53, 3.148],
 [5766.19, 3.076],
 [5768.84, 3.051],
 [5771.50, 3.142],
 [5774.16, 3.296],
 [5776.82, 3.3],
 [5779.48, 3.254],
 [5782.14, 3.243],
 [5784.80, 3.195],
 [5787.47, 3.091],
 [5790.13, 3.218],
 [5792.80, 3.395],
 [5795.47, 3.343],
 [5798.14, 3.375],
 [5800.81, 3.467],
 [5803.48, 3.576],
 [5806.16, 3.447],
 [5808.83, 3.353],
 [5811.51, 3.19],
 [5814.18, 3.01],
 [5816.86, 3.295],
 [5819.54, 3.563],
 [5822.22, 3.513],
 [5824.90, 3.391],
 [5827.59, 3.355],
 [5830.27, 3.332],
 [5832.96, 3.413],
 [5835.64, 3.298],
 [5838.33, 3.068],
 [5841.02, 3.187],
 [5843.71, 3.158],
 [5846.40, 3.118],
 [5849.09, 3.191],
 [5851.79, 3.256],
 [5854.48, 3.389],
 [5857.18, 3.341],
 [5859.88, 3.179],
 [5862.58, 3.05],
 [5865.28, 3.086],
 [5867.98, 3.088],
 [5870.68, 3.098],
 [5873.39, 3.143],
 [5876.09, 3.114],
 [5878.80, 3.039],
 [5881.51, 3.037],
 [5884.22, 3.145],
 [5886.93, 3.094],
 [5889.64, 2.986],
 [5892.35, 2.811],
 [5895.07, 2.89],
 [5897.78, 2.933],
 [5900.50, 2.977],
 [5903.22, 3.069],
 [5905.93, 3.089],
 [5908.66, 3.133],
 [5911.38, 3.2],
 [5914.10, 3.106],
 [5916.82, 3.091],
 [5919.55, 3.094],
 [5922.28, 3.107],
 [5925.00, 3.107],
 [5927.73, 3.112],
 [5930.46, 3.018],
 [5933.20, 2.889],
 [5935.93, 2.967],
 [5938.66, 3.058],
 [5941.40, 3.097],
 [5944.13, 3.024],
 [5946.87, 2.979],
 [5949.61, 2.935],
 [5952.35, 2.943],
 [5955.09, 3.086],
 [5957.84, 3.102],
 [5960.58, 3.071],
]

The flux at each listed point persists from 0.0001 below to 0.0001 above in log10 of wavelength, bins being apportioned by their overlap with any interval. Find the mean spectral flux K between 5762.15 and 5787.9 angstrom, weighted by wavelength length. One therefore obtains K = 3.18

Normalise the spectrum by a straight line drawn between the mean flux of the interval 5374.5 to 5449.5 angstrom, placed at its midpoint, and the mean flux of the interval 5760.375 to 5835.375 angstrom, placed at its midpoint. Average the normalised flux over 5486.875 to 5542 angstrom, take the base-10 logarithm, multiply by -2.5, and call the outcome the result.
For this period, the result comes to -0.08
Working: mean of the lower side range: 3.39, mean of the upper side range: 3.3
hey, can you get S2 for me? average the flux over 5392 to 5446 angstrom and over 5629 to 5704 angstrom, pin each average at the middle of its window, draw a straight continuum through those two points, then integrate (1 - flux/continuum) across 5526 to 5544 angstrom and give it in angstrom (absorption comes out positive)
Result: -1.8 angstrom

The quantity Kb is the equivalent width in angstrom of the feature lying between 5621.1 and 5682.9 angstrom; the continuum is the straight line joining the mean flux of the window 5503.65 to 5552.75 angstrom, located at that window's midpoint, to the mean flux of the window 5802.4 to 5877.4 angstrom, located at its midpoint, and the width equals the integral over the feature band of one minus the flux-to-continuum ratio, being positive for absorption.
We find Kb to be 2.7 angstrom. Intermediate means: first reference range 3.69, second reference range 3.26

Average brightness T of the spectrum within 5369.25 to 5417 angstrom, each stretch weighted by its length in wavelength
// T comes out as 3.37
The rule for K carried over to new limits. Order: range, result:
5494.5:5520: 3.55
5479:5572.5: 3.6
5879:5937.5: 3.04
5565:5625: 3.27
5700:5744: 3.42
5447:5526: 3.45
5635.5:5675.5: 3.43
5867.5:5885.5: 3.09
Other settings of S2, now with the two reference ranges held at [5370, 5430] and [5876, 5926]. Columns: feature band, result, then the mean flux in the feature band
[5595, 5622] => 0.74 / 3.16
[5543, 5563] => -2.23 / 3.65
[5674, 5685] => -0.53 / 3.36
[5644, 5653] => -0.45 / 3.38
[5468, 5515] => -1.80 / 3.46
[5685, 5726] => -3.21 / 3.43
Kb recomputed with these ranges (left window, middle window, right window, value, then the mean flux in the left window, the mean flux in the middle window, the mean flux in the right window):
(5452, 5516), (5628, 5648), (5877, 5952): -0.9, 3.42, 3.43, 3.04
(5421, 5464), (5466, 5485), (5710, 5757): 0.2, 3.38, 3.34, 3.39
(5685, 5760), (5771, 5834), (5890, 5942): -1.5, 3.4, 3.33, 3.04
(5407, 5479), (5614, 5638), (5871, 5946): 1.7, 3.35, 3.01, 3.05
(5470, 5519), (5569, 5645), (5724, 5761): 2.9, 3.48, 3.29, 3.35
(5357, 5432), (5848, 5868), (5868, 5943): -0.8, 3.42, 3.2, 3.05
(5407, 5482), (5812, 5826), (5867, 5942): -1.1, 3.36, 3.35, 3.05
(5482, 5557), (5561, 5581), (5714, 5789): 0.4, 3.62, 3.48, 3.31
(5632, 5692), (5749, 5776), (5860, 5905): 0.4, 3.42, 3.2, 3.04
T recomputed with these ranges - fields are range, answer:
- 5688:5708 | 3.4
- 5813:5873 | 3.24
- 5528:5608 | 3.54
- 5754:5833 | 3.29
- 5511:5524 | 3.65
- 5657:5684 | 3.4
